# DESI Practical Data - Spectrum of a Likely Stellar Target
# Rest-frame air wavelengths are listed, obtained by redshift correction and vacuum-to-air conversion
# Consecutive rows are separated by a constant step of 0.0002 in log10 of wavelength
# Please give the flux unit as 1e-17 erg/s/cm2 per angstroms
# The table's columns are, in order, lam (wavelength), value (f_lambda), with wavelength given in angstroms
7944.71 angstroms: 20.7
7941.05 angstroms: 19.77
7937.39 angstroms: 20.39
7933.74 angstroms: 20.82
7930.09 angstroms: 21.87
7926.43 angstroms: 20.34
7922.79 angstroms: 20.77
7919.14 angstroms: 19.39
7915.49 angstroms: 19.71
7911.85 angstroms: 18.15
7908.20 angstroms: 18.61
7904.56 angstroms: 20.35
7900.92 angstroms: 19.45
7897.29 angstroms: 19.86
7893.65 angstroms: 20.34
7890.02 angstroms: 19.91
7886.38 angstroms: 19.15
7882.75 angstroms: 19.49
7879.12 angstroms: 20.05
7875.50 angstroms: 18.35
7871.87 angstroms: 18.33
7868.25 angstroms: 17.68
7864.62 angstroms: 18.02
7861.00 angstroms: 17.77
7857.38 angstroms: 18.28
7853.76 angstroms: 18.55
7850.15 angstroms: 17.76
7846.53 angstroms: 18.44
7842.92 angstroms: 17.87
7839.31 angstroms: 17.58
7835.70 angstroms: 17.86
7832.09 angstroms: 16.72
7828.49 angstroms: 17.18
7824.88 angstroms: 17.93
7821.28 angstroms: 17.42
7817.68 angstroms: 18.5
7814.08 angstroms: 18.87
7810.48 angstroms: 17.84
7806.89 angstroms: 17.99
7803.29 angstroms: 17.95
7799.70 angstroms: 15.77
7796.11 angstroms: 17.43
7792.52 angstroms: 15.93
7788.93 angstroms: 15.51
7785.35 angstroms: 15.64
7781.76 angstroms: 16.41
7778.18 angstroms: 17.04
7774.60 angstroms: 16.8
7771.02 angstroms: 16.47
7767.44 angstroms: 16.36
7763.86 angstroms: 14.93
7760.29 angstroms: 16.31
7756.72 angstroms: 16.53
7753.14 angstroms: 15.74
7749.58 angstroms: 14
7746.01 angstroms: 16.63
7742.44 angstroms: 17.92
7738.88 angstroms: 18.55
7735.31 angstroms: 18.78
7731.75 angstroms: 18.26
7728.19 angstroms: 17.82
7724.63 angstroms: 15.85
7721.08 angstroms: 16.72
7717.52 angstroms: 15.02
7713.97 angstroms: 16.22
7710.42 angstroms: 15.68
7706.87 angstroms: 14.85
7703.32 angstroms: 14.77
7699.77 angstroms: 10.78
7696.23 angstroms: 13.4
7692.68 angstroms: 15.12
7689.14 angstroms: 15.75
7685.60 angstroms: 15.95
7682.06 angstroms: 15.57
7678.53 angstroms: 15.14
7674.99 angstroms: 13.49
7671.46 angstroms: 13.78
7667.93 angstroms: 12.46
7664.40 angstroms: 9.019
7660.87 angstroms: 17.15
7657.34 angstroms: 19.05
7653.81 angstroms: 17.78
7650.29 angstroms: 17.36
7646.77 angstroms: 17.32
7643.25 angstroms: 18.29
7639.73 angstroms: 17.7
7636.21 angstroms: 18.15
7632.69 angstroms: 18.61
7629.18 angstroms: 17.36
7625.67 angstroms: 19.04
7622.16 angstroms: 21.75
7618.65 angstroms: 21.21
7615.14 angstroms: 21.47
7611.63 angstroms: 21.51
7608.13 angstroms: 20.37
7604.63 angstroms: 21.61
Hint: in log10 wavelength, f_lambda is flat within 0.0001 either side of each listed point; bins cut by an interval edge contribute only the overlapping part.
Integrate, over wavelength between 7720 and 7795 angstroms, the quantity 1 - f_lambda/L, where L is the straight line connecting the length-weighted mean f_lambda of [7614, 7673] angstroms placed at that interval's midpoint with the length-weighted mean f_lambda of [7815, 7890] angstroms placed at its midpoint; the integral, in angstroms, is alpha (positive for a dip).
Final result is 5.4 angstroms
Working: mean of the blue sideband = 17.5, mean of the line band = 16.6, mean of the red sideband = 18.2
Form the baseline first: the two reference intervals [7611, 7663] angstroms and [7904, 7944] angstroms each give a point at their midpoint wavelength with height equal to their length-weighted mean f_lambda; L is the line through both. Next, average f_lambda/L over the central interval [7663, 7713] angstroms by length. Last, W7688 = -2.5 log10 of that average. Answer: 0.33 mag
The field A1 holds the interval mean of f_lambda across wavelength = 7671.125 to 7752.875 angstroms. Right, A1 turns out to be 15.7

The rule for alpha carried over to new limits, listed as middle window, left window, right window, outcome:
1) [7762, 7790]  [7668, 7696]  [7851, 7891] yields 0.9 angstroms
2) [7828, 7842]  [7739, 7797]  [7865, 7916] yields 0.4 angstroms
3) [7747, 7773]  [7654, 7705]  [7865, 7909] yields 0.9 angstroms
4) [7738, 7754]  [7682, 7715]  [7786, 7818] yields -0.7 angstroms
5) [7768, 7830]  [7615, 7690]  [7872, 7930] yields 4.8 angstroms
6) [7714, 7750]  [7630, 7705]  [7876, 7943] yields -0.7 angstroms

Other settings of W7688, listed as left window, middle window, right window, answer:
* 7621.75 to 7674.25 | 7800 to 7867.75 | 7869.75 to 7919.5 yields 0.051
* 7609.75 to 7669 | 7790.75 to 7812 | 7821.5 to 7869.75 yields 0.044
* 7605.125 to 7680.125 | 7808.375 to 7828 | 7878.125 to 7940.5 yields 0.063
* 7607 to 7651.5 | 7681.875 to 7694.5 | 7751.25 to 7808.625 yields 0.165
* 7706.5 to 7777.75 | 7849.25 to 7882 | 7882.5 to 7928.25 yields 0.031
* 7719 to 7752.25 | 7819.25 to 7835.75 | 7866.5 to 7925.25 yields 0.061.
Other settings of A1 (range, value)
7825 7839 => 17.4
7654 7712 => 14.6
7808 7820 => 18.3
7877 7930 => 19.7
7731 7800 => 16.5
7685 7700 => 14.4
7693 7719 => 14.4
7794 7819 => 17.7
